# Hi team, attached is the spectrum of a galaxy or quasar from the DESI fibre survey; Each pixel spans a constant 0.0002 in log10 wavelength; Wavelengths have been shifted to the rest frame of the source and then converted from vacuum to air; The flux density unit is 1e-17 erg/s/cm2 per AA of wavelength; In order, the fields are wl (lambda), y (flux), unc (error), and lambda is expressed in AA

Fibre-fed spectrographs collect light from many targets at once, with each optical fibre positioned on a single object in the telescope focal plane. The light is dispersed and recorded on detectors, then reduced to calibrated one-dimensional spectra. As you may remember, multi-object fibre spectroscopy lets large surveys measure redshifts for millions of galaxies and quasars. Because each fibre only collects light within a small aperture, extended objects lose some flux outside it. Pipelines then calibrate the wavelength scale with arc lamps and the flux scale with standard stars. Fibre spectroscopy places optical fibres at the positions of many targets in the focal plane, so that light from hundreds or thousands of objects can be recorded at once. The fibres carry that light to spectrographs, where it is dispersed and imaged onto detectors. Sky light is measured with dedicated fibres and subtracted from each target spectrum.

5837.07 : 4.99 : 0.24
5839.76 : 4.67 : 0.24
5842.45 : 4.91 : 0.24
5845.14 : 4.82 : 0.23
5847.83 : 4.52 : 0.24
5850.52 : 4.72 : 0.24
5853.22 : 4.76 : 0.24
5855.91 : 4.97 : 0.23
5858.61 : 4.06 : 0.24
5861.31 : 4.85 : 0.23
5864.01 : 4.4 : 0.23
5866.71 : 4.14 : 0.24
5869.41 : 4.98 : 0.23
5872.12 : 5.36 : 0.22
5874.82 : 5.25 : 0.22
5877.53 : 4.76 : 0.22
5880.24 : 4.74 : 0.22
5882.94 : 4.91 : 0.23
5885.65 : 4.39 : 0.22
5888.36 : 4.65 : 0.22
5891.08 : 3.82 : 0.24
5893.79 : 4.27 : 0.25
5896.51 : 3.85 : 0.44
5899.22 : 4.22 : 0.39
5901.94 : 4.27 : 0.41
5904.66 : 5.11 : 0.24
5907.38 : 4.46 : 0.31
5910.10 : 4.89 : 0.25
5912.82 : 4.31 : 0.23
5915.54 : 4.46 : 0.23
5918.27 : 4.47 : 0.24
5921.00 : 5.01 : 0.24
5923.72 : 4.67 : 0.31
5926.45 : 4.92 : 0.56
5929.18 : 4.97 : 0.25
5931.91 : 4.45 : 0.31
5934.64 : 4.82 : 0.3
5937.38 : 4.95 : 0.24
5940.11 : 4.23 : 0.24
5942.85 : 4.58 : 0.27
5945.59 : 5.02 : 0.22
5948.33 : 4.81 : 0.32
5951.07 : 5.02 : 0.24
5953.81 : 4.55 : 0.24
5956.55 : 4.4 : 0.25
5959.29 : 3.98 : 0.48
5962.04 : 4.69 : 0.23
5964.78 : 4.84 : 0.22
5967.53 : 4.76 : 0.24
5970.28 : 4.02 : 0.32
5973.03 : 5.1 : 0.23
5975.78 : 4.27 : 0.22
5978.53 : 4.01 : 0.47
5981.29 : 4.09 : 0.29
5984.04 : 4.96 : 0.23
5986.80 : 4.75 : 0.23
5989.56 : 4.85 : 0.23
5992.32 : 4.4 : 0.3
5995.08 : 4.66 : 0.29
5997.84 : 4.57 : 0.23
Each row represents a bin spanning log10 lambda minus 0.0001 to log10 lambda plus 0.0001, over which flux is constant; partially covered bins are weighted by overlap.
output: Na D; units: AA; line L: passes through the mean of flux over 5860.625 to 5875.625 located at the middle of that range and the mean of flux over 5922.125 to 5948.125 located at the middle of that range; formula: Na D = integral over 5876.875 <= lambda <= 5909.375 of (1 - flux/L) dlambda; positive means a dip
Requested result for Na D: 2.2 AA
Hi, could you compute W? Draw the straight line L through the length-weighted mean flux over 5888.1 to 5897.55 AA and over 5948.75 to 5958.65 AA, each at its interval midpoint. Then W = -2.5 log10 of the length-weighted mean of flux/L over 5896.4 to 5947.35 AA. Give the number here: -0.07 mag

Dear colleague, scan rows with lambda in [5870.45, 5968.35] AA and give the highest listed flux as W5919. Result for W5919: 5.36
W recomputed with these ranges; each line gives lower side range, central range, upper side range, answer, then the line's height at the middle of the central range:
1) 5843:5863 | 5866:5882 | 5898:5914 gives -0.063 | 4.63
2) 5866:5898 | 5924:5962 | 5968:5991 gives -0.029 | 4.55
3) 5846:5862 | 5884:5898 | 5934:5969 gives 0.108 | 4.65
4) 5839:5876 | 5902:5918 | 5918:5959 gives 0.028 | 4.72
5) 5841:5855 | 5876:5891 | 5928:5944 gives 0.023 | 4.72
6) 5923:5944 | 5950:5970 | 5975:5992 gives 0.005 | 4.59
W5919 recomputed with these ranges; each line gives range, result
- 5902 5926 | 5.11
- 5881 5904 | 4.91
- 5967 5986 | 5.1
